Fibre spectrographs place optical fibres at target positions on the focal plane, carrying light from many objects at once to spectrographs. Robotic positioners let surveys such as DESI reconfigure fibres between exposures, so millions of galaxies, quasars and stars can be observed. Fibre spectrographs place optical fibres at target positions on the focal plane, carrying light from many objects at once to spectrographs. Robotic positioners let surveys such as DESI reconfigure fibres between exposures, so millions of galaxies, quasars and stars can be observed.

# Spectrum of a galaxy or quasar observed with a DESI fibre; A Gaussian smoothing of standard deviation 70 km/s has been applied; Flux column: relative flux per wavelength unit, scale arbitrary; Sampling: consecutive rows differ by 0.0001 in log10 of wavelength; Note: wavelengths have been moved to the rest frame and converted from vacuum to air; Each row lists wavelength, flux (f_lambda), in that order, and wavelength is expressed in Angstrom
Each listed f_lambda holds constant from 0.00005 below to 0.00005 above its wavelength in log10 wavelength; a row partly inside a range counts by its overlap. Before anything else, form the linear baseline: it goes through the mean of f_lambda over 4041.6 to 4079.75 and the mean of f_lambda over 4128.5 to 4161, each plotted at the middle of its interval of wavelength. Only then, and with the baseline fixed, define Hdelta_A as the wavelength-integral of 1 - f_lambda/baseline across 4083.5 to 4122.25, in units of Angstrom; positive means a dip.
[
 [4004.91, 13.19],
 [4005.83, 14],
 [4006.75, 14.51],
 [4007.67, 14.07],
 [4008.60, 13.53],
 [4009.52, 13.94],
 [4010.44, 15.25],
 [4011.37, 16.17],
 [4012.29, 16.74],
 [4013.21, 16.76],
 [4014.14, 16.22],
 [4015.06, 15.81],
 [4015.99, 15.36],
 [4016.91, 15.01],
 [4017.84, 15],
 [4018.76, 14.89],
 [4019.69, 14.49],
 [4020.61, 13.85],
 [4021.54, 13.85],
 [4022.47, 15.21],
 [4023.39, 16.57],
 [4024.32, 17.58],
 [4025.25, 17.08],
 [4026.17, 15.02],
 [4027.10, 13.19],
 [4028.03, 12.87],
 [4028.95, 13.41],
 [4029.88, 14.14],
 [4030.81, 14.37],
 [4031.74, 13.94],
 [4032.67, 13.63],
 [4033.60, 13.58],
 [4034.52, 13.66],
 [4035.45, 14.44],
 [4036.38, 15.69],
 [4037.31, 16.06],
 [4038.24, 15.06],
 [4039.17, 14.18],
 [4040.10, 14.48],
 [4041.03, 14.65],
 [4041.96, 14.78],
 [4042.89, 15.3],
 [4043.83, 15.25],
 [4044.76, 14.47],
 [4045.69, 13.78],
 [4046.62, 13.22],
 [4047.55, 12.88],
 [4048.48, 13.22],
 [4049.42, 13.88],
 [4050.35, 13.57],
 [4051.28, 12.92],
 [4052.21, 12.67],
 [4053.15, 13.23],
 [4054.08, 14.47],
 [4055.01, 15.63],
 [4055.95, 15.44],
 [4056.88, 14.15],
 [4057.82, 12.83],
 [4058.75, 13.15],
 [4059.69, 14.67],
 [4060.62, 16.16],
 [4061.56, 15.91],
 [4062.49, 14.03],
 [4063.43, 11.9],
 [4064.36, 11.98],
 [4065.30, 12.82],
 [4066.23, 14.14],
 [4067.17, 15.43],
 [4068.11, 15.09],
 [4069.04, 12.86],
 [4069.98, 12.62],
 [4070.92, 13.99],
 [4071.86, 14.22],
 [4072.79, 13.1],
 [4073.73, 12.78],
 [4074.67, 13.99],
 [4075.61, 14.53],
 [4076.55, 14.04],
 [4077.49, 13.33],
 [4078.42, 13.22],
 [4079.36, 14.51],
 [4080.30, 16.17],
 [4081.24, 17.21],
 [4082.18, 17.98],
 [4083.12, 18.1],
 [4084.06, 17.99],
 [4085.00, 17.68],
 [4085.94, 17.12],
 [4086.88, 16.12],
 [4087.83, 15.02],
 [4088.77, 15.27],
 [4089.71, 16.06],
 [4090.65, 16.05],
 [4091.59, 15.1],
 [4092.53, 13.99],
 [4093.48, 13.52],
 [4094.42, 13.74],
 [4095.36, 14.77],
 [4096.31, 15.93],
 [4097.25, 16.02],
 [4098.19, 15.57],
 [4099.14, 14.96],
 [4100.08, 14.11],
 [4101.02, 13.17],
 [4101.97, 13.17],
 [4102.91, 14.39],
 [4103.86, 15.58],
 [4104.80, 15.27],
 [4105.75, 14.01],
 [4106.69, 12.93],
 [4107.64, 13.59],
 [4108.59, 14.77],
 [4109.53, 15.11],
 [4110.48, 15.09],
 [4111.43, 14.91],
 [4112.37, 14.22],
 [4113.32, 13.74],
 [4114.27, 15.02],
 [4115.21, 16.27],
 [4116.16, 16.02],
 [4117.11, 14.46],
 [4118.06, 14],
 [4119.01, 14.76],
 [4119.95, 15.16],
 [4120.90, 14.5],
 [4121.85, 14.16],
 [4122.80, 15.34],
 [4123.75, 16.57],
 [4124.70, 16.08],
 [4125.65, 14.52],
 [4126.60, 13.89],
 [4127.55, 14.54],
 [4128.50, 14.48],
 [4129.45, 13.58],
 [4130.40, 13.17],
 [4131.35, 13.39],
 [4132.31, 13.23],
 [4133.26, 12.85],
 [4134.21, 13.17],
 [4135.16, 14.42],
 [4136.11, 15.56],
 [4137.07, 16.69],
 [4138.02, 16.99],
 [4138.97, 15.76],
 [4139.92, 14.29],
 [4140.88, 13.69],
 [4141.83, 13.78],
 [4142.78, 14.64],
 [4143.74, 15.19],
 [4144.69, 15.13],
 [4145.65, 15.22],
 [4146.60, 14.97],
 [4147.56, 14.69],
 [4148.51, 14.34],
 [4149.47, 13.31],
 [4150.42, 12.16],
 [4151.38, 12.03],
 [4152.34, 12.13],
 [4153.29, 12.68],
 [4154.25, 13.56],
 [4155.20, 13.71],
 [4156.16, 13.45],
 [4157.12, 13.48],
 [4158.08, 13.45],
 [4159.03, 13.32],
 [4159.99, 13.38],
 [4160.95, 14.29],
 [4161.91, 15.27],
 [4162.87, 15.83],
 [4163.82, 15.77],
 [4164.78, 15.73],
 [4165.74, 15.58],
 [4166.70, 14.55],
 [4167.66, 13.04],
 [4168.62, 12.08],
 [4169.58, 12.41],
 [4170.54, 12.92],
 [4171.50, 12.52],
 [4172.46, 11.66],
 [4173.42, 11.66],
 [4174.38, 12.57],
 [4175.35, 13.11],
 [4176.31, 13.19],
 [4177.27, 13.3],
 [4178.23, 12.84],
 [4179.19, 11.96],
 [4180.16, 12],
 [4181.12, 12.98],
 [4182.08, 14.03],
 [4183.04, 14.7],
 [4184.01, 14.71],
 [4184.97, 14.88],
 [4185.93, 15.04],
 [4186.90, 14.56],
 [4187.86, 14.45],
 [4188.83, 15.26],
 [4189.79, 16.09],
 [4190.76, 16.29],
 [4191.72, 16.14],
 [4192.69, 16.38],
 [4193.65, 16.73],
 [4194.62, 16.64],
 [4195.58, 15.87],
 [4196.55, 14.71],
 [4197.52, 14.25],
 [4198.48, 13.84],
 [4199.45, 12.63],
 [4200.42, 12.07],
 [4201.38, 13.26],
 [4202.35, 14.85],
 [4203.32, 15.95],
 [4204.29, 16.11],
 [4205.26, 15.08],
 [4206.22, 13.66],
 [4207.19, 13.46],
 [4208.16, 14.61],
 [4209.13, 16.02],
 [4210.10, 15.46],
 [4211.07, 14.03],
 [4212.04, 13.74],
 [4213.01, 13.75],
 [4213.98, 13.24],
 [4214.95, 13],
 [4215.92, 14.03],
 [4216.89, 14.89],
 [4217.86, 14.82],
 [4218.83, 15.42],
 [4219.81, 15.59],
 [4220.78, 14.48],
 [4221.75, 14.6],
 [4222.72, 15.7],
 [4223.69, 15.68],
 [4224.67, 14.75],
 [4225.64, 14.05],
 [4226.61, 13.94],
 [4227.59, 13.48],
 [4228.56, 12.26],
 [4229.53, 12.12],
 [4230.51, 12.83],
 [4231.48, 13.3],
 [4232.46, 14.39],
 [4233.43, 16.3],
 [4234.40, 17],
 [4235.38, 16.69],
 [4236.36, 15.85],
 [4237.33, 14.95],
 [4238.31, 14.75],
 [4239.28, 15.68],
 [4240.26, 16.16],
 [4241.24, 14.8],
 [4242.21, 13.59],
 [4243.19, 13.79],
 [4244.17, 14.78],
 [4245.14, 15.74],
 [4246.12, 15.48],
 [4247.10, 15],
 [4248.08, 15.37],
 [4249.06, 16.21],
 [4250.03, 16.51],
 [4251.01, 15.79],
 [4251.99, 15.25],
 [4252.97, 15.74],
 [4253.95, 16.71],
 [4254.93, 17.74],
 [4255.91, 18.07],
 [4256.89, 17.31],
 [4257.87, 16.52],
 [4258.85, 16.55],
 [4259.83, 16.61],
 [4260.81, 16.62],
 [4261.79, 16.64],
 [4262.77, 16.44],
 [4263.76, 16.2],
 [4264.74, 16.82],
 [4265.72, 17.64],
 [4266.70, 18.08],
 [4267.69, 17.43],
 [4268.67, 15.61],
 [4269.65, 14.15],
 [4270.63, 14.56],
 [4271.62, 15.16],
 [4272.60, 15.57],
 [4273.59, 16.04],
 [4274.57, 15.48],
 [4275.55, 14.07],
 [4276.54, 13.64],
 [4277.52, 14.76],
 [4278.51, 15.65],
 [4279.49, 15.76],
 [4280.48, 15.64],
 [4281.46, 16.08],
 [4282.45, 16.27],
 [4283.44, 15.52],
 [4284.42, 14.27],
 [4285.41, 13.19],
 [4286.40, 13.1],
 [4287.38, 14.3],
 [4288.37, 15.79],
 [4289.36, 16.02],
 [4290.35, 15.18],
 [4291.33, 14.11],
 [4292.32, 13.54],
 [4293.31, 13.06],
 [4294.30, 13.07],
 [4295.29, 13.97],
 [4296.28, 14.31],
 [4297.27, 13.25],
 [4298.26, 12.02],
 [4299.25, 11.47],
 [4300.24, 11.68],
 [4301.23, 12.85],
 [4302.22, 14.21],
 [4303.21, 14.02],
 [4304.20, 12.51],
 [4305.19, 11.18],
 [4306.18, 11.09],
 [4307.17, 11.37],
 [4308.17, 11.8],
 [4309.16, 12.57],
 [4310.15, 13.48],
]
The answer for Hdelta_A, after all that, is -2.8 Angstrom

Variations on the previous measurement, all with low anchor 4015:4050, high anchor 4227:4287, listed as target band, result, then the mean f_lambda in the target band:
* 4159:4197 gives 2.3 Angstrom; 14.2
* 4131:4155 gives 1.4 Angstrom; 14.2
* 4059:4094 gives -0.2 Angstrom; 14.8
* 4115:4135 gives 0.6 Angstrom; 14.5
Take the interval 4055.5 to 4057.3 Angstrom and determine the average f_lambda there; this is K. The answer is 14.8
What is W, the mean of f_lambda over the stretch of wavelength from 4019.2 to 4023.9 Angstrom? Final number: 14.8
